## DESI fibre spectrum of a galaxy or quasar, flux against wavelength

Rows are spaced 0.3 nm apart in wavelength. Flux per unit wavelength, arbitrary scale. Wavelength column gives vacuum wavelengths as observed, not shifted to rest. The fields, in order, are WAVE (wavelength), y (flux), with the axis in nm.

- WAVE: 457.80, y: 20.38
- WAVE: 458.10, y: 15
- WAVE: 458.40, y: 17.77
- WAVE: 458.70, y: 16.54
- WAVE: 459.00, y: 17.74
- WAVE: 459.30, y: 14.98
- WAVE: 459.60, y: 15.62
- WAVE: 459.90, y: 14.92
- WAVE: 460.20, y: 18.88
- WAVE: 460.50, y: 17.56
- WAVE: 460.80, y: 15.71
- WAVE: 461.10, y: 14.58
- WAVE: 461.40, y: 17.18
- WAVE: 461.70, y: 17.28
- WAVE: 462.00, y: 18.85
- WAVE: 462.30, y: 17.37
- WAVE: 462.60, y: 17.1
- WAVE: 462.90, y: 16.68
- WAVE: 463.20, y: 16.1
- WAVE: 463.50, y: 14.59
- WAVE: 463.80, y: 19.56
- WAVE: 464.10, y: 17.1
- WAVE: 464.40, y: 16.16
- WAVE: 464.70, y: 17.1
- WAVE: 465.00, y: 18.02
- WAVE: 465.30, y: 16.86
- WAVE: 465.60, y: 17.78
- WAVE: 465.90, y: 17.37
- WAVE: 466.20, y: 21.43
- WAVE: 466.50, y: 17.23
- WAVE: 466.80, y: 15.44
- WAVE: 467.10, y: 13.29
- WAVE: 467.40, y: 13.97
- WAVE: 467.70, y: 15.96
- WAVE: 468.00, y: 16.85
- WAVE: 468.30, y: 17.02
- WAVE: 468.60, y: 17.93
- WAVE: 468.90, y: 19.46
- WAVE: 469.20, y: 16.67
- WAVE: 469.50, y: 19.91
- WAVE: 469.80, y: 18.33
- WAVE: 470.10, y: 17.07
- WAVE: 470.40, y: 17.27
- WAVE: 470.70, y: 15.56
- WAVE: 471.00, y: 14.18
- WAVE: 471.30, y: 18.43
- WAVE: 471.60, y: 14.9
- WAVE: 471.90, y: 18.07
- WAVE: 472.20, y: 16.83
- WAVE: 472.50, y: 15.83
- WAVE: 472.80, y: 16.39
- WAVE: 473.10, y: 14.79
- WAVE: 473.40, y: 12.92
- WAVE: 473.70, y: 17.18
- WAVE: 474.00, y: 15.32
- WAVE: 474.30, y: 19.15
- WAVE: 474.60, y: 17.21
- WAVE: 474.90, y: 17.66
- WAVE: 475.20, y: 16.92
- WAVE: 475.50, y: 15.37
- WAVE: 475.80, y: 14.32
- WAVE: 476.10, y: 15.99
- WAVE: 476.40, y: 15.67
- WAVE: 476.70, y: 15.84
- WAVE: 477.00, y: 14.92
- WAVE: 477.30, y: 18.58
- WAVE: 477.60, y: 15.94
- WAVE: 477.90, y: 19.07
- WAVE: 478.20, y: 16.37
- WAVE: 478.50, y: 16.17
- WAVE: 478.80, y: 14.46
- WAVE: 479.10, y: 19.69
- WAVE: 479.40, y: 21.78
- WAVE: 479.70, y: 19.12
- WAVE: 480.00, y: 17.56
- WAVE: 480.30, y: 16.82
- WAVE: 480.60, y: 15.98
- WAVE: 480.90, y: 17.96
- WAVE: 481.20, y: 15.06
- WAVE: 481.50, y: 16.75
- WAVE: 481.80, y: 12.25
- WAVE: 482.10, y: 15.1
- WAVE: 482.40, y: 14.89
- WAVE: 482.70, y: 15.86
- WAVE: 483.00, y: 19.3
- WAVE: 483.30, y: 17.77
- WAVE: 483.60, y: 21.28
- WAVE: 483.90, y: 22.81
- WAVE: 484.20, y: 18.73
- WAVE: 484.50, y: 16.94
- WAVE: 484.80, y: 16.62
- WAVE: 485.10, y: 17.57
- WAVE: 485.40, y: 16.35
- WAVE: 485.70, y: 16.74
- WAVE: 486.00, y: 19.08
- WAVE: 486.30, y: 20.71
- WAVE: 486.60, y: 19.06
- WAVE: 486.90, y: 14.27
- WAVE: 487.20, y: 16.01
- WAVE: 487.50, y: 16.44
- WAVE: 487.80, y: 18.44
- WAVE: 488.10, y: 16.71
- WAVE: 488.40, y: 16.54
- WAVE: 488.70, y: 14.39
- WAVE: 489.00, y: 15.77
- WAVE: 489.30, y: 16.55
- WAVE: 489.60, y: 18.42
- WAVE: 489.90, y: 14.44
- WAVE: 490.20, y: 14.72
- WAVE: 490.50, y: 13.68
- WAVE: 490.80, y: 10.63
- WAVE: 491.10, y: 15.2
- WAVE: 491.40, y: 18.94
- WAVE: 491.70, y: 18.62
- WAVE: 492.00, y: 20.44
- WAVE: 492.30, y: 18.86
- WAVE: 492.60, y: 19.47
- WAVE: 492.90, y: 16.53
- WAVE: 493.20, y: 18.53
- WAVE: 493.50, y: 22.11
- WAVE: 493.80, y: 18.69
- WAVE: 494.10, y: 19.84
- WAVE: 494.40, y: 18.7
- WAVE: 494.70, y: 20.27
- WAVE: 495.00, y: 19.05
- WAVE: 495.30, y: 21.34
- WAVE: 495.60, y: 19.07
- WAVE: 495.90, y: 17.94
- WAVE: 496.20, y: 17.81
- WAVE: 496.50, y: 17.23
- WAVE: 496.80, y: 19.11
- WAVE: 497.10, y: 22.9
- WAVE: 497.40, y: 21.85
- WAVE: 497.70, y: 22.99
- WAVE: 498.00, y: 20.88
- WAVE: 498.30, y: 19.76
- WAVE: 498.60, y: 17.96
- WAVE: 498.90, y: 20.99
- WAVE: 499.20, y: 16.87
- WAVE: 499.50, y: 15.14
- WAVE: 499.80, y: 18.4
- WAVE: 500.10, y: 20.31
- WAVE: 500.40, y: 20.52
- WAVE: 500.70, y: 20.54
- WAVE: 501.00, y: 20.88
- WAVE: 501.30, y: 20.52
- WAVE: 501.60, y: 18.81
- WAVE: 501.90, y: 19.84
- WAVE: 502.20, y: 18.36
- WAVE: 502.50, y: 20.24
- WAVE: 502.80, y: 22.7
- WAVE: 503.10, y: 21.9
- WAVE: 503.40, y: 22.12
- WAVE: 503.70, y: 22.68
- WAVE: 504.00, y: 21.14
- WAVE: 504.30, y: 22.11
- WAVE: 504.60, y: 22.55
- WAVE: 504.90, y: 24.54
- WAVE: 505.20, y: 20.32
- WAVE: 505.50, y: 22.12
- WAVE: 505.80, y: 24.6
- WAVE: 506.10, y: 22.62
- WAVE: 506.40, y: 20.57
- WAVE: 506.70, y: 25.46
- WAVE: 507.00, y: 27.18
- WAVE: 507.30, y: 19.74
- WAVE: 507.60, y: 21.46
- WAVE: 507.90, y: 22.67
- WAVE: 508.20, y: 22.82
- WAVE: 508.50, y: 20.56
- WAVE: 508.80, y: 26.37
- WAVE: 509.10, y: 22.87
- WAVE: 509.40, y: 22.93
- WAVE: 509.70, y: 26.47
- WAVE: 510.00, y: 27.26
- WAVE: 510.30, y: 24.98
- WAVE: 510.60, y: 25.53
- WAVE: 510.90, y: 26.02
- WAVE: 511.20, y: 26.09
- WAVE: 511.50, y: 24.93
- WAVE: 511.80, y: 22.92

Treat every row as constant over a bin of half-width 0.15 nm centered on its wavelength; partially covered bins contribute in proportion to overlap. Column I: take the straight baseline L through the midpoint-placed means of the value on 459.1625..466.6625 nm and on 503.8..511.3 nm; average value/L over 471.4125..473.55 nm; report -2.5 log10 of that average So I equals 0.172 mag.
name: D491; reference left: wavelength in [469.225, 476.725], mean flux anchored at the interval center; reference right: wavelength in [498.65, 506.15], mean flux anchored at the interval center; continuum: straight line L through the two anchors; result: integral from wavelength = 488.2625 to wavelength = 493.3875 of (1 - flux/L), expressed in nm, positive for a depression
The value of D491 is 0.66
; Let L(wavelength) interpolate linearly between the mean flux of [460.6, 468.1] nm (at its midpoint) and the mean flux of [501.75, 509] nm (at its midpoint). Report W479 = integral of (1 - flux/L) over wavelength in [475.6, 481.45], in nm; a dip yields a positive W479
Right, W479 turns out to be 0.56 nm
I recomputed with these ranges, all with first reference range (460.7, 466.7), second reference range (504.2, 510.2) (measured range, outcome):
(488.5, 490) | 0.28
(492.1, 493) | 0.15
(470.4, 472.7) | 0.12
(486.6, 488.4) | 0.23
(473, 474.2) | 0.22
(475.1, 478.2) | 0.17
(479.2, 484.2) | 0.12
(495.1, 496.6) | 0.16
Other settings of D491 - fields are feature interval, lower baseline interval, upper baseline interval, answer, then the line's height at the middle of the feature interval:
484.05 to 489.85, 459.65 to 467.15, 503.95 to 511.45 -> 0.97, 20.5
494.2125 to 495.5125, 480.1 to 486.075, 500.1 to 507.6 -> 0.00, 19.8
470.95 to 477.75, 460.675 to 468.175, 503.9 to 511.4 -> 0.79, 18.3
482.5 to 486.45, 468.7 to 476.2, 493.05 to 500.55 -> -0.07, 18.1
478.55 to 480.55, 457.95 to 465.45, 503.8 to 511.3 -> 0.14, 19.4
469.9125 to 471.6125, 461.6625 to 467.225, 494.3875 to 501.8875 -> 0.12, 17.6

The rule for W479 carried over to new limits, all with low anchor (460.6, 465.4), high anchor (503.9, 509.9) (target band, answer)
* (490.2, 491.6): 0.41 nm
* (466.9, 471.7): 0.30 nm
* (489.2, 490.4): 0.27 nm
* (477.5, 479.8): 0.15 nm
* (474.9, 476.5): 0.24 nm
